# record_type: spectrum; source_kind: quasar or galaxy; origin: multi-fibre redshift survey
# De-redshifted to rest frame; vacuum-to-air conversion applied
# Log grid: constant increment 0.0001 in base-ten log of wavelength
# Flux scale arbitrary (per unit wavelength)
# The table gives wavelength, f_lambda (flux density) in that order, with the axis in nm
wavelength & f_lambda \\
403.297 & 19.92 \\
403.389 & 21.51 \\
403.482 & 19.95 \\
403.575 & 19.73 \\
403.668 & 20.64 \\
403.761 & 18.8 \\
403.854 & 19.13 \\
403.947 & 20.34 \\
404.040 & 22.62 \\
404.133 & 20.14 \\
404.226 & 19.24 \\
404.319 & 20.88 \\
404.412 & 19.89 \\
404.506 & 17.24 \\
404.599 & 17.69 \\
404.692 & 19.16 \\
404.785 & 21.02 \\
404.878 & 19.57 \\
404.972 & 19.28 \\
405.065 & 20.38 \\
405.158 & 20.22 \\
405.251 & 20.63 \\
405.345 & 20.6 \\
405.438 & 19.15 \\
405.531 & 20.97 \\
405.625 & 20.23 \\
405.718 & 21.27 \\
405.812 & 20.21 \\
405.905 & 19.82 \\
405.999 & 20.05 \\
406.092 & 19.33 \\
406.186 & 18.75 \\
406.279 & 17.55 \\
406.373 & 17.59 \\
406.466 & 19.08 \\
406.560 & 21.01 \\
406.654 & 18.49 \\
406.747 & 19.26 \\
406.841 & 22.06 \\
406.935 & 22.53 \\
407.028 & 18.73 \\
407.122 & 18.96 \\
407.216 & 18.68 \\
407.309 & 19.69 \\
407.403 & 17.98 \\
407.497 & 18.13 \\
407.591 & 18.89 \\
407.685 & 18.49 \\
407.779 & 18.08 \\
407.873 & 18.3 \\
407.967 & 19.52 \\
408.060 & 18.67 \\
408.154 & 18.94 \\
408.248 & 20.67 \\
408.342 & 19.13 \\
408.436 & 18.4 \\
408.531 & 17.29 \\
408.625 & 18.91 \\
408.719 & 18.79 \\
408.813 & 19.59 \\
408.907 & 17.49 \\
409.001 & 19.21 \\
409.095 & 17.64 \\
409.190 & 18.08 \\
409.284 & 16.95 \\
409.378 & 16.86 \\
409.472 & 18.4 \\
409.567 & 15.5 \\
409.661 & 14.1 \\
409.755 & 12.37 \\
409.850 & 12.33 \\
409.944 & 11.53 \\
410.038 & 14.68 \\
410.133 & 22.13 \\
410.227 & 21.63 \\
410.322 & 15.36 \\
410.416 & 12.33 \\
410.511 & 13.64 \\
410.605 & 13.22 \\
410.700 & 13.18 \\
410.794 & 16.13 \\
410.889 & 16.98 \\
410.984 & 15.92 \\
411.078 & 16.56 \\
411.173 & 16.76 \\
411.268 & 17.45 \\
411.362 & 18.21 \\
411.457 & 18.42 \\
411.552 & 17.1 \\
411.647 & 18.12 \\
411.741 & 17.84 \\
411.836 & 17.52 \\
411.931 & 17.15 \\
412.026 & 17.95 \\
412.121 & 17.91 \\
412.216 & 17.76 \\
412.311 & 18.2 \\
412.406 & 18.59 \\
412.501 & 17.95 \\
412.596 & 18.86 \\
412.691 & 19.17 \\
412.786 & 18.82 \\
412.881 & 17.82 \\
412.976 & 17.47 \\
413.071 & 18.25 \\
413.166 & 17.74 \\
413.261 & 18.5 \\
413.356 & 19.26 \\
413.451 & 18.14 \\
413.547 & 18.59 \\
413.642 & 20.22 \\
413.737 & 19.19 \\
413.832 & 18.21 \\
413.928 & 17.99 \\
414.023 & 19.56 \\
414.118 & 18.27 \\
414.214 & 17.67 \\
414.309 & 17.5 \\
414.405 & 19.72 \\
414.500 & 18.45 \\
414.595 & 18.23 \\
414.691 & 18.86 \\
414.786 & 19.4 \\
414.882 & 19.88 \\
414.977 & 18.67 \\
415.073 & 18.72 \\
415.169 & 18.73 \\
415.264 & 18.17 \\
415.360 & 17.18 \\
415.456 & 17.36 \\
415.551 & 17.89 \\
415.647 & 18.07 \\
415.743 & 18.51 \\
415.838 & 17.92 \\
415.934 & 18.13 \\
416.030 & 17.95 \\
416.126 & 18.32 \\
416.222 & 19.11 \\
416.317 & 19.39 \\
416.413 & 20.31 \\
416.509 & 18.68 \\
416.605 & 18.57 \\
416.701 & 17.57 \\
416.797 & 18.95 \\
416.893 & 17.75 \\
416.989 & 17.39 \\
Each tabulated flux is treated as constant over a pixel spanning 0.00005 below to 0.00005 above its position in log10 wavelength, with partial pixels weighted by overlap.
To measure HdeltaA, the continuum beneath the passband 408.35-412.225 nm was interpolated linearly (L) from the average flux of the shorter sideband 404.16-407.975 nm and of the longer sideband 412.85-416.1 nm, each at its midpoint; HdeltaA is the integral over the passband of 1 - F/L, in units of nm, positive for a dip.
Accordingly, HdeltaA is 0.44 nm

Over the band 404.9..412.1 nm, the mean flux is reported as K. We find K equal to 18.1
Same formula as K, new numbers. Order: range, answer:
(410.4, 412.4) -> 16.7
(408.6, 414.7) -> 17.4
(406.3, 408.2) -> 19.1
